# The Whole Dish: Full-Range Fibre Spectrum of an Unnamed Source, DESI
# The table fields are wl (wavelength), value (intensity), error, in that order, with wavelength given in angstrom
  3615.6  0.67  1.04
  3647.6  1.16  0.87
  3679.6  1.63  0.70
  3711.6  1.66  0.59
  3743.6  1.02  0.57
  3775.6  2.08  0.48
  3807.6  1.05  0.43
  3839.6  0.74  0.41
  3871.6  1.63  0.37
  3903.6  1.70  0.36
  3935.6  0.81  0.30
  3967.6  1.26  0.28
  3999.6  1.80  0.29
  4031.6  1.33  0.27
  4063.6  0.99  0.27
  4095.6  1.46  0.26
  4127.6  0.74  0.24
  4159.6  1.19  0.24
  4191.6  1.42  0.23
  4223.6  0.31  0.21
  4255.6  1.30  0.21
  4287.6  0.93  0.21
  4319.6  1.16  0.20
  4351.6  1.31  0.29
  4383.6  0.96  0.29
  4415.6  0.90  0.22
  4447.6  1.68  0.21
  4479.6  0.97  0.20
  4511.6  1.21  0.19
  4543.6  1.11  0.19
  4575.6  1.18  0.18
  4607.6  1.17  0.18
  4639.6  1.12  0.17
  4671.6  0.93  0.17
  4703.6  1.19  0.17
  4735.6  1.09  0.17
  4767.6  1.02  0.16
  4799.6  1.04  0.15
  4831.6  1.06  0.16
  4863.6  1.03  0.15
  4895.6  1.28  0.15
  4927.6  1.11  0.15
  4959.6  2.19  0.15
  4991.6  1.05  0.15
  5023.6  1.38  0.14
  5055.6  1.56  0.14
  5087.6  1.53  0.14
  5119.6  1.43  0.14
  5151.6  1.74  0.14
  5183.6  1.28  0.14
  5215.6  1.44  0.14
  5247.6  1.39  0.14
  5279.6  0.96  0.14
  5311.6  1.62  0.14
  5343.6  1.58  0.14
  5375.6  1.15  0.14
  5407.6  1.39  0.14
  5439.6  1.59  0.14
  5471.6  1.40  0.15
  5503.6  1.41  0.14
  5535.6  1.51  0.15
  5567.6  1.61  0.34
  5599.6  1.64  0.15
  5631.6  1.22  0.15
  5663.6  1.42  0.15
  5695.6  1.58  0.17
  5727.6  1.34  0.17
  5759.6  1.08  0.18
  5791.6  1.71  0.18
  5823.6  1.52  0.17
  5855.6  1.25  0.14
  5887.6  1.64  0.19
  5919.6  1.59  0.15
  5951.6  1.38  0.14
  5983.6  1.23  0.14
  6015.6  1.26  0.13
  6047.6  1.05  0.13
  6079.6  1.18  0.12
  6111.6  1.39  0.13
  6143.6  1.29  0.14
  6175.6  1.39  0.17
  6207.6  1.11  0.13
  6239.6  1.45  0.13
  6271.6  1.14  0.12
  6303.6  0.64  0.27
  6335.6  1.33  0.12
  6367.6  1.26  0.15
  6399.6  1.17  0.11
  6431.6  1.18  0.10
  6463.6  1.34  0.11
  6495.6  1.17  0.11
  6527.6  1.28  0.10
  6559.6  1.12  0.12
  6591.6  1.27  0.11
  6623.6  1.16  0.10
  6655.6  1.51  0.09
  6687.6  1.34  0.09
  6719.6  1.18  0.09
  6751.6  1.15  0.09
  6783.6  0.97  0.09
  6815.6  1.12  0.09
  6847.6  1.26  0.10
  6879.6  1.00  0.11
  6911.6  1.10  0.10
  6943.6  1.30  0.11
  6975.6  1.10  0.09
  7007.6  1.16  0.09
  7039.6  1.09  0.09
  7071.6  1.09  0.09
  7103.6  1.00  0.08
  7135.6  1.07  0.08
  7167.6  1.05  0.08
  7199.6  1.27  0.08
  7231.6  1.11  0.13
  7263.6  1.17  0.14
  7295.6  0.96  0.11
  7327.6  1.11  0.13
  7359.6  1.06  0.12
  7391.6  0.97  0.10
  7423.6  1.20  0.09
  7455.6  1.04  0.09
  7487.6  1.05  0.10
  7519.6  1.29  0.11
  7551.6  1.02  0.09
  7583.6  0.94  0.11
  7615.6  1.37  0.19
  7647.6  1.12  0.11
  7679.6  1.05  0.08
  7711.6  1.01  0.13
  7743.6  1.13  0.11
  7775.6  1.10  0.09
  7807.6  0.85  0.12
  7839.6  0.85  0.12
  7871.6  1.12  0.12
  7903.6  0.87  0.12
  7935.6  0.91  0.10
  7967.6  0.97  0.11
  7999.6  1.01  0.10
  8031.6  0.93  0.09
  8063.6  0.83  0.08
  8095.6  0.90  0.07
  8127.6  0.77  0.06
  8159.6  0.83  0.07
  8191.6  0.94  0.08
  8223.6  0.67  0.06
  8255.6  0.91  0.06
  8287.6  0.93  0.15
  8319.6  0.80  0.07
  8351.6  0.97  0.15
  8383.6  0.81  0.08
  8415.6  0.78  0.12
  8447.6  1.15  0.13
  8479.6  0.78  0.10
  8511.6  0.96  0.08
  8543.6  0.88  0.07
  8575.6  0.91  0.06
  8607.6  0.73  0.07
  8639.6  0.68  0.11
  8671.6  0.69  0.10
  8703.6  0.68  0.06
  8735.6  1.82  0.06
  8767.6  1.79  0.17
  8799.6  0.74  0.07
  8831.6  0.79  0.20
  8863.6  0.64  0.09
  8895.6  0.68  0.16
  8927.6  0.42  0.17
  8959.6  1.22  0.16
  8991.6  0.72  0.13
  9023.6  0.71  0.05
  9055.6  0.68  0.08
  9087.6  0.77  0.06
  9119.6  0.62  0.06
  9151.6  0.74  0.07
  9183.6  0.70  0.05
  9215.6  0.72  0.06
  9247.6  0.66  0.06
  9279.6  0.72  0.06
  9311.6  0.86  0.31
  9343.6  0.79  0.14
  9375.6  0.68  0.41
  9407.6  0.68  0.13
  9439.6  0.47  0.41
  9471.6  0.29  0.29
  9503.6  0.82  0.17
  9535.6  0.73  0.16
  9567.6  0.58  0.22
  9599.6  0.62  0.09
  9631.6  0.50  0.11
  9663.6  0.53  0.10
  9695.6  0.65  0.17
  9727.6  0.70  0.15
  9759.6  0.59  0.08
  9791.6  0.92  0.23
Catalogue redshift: 0.33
